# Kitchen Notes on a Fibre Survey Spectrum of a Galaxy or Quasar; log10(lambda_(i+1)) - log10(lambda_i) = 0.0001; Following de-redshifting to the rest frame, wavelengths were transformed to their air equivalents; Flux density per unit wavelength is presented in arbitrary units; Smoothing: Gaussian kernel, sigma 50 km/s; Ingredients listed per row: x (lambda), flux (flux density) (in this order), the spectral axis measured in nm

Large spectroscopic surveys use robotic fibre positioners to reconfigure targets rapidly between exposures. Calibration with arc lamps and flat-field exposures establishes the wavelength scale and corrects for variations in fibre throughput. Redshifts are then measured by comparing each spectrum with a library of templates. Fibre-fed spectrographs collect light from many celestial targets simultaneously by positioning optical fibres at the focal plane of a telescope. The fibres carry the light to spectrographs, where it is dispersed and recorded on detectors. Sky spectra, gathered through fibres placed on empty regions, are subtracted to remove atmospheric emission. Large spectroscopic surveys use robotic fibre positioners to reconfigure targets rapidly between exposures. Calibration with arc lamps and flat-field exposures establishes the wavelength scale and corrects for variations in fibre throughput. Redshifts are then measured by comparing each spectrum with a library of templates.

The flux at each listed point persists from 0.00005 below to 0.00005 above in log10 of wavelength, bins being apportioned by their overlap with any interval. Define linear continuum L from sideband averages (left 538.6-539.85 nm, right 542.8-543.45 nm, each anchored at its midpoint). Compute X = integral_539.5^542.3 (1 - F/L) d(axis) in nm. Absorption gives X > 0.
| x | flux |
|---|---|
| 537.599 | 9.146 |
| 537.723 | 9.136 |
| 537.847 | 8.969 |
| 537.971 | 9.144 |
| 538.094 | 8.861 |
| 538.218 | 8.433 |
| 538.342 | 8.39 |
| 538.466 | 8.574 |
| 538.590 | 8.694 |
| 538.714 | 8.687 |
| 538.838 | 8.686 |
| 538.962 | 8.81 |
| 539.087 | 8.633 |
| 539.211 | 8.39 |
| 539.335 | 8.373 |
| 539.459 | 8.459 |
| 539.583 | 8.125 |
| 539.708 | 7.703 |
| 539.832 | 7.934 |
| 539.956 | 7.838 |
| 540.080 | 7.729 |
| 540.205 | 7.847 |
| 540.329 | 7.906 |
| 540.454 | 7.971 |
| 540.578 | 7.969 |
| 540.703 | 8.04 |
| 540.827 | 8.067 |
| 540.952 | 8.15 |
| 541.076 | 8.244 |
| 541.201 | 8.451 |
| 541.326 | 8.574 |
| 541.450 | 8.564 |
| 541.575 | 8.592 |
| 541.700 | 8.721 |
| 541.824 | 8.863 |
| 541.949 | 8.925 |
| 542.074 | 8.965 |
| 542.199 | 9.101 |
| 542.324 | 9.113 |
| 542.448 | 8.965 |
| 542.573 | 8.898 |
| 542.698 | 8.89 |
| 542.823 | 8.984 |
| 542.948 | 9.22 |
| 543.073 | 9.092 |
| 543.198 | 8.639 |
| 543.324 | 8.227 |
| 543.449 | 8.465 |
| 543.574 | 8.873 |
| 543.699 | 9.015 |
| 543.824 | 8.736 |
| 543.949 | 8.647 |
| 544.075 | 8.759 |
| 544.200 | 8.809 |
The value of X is 0.09 nm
